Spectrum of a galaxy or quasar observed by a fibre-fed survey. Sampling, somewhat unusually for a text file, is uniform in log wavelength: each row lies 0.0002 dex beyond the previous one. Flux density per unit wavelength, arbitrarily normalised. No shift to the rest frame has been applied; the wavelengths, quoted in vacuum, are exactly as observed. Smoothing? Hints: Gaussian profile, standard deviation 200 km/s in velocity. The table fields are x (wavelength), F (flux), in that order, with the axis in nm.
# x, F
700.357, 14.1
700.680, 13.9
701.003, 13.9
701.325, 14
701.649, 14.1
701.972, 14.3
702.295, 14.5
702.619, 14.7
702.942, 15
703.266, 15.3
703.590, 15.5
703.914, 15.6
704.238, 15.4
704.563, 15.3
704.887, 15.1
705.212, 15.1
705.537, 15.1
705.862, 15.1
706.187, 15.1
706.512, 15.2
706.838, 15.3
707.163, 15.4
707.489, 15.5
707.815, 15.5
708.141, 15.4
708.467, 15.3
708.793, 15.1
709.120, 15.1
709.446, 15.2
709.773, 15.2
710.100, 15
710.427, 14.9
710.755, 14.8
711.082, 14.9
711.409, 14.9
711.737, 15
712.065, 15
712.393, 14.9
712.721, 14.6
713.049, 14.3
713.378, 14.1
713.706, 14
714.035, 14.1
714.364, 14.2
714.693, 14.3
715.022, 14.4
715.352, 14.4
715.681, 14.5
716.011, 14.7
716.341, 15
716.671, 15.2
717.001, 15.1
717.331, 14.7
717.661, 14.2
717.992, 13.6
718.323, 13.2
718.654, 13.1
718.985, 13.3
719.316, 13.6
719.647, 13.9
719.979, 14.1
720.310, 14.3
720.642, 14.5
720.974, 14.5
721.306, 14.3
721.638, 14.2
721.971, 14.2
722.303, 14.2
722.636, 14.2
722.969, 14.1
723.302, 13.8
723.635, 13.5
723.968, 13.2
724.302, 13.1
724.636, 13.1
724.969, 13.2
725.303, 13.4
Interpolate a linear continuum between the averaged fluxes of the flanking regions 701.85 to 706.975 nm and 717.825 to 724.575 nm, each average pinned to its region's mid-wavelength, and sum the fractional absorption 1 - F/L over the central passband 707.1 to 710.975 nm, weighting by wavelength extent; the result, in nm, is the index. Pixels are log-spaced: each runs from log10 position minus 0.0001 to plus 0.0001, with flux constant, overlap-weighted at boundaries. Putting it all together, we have -0.11 nm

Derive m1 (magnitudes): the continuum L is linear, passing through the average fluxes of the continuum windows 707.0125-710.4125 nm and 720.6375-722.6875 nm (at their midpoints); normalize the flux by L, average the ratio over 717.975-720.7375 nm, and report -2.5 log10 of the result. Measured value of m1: 0.057 mag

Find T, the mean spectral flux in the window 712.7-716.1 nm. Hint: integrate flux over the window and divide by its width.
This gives 14.3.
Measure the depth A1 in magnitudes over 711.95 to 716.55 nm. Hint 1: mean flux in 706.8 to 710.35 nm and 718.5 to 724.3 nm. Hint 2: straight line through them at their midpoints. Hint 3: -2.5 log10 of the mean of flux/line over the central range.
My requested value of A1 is 0.02 mag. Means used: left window 15.3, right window 13.9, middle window 14.5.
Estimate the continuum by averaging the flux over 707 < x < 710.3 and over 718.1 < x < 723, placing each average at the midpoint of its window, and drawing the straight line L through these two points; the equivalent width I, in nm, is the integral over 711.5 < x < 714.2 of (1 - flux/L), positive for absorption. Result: 0.06 nm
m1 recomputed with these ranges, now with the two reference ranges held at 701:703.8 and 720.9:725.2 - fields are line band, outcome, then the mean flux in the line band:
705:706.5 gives -0.04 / 15.1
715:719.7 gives -0.01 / 14.2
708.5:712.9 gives -0.05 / 15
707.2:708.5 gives -0.07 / 15.4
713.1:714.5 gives 0.01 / 14.1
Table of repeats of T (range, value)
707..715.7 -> 14.8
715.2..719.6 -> 14.2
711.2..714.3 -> 14.5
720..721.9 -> 14.3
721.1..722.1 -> 14.2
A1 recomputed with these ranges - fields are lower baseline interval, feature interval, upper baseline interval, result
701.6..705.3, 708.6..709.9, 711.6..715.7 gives -0.034 mag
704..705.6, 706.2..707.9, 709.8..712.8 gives -0.017 mag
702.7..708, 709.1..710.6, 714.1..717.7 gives -0.006 mag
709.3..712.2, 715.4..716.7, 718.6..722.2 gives -0.023 mag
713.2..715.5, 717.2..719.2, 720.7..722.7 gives 0.046 mag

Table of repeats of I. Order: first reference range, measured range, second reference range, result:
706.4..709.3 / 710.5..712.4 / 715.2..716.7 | 0.017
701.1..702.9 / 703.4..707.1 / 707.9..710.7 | -0.139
